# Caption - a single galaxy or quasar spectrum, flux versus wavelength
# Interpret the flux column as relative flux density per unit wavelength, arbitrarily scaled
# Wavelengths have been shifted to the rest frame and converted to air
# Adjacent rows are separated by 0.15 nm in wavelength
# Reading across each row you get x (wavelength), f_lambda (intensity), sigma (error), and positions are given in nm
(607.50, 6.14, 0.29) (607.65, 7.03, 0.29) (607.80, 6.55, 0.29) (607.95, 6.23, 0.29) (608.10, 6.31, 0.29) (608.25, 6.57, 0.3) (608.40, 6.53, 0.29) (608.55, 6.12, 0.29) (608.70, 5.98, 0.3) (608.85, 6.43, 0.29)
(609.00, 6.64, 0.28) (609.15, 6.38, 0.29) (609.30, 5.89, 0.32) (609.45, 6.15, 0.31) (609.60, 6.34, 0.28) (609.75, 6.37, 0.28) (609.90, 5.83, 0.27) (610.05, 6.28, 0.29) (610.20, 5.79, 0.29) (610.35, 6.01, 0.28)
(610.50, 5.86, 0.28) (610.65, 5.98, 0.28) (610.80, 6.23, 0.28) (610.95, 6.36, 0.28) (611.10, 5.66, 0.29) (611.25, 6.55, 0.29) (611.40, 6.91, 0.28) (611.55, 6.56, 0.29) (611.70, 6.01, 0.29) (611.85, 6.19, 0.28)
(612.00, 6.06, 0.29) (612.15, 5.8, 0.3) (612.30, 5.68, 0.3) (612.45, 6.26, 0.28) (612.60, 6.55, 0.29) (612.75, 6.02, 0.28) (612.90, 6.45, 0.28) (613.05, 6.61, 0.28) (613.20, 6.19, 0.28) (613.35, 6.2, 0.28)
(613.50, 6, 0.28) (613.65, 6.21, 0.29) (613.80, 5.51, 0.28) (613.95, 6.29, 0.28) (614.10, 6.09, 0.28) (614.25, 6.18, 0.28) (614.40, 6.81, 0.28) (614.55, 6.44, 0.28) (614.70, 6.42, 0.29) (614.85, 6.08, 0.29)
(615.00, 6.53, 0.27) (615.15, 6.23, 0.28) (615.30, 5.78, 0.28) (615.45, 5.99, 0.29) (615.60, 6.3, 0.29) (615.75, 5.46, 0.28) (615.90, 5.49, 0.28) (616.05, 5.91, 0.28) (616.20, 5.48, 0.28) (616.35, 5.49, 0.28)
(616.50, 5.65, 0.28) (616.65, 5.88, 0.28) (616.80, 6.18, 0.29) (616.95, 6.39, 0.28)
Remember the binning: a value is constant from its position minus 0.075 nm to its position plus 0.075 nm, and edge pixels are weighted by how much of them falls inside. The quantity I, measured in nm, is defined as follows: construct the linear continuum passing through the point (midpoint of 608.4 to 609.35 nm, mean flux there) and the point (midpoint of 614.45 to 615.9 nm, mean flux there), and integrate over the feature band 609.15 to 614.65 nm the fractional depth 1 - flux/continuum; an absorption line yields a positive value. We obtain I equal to 0.01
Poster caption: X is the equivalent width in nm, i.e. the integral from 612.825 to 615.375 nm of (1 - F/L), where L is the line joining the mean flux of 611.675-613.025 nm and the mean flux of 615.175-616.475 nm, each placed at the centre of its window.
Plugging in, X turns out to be -0.13 nm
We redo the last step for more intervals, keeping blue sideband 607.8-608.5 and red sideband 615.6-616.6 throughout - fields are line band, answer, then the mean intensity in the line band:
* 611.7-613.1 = -0.04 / 6.16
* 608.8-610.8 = 0.03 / 6.15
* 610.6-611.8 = -0.03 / 6.29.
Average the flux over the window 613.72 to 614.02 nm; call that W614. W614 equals 5.9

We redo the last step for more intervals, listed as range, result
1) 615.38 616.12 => 5.83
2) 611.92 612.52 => 5.95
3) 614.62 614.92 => 6.26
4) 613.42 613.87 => 5.91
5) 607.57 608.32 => 6.54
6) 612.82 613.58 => 6.29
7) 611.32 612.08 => 6.34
